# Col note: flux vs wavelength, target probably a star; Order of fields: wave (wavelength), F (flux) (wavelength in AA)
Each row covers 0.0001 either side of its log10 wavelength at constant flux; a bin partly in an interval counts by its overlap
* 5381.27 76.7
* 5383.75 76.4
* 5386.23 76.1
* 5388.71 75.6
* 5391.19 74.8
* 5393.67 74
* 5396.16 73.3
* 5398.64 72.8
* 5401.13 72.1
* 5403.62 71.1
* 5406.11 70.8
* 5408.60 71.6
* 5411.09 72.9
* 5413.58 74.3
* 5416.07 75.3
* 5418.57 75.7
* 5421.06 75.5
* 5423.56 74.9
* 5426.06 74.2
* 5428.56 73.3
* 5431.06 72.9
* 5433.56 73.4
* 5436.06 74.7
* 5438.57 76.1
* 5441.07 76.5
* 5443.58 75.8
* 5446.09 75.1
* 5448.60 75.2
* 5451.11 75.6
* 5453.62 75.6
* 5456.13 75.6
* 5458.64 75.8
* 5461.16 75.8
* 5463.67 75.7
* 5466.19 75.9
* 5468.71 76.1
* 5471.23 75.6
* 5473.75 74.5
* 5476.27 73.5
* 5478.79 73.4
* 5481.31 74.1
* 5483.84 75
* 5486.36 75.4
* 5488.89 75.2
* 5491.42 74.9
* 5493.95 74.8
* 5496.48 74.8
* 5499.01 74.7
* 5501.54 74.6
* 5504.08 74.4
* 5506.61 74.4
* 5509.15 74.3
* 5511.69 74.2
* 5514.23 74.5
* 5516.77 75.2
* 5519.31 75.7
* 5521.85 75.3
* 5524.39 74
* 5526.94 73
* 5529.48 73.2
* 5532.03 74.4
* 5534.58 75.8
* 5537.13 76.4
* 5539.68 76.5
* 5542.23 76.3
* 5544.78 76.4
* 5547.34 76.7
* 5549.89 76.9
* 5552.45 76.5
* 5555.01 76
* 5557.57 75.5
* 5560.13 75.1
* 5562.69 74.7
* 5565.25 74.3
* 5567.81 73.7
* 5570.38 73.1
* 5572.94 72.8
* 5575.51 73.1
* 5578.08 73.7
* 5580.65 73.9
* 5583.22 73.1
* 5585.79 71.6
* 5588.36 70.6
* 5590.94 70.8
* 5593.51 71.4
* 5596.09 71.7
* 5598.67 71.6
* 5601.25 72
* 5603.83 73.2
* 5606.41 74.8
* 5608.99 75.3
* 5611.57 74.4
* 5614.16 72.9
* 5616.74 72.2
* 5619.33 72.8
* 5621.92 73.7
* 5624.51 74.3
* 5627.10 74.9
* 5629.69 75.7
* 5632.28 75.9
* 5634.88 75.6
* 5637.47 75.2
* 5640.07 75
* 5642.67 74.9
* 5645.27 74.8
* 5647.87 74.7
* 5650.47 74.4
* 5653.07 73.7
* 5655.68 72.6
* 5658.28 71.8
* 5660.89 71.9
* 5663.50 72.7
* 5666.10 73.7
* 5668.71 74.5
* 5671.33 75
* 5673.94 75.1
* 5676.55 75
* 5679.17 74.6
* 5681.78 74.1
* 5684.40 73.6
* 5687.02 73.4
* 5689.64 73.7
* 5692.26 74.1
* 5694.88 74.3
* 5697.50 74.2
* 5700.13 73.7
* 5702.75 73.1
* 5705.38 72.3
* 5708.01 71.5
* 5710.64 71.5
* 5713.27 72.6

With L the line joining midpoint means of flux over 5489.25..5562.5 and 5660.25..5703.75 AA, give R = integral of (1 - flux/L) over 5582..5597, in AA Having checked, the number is 0.63 AA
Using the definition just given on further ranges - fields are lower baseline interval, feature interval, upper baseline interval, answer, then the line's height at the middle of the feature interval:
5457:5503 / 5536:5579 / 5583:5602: -1.5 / 72.6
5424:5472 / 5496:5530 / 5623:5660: 0.2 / 75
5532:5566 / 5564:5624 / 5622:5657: 1.9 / 75.3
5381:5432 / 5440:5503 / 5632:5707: -1.0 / 74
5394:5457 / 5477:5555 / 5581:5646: -1.2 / 73.9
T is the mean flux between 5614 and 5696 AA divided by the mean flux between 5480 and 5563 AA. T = 0.99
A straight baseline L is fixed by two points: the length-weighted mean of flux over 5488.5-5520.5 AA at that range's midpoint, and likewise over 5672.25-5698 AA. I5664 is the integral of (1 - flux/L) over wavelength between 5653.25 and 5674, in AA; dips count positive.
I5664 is 0.3 AA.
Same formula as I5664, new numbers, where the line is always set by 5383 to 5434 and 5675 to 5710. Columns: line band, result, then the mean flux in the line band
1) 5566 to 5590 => 0.3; 72.8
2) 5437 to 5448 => -0.3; 75.7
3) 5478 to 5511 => -0.4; 74.6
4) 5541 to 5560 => -0.6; 76.2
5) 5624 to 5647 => -0.5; 75.2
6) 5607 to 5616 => -0.1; 74.2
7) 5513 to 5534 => -0.2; 74.5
